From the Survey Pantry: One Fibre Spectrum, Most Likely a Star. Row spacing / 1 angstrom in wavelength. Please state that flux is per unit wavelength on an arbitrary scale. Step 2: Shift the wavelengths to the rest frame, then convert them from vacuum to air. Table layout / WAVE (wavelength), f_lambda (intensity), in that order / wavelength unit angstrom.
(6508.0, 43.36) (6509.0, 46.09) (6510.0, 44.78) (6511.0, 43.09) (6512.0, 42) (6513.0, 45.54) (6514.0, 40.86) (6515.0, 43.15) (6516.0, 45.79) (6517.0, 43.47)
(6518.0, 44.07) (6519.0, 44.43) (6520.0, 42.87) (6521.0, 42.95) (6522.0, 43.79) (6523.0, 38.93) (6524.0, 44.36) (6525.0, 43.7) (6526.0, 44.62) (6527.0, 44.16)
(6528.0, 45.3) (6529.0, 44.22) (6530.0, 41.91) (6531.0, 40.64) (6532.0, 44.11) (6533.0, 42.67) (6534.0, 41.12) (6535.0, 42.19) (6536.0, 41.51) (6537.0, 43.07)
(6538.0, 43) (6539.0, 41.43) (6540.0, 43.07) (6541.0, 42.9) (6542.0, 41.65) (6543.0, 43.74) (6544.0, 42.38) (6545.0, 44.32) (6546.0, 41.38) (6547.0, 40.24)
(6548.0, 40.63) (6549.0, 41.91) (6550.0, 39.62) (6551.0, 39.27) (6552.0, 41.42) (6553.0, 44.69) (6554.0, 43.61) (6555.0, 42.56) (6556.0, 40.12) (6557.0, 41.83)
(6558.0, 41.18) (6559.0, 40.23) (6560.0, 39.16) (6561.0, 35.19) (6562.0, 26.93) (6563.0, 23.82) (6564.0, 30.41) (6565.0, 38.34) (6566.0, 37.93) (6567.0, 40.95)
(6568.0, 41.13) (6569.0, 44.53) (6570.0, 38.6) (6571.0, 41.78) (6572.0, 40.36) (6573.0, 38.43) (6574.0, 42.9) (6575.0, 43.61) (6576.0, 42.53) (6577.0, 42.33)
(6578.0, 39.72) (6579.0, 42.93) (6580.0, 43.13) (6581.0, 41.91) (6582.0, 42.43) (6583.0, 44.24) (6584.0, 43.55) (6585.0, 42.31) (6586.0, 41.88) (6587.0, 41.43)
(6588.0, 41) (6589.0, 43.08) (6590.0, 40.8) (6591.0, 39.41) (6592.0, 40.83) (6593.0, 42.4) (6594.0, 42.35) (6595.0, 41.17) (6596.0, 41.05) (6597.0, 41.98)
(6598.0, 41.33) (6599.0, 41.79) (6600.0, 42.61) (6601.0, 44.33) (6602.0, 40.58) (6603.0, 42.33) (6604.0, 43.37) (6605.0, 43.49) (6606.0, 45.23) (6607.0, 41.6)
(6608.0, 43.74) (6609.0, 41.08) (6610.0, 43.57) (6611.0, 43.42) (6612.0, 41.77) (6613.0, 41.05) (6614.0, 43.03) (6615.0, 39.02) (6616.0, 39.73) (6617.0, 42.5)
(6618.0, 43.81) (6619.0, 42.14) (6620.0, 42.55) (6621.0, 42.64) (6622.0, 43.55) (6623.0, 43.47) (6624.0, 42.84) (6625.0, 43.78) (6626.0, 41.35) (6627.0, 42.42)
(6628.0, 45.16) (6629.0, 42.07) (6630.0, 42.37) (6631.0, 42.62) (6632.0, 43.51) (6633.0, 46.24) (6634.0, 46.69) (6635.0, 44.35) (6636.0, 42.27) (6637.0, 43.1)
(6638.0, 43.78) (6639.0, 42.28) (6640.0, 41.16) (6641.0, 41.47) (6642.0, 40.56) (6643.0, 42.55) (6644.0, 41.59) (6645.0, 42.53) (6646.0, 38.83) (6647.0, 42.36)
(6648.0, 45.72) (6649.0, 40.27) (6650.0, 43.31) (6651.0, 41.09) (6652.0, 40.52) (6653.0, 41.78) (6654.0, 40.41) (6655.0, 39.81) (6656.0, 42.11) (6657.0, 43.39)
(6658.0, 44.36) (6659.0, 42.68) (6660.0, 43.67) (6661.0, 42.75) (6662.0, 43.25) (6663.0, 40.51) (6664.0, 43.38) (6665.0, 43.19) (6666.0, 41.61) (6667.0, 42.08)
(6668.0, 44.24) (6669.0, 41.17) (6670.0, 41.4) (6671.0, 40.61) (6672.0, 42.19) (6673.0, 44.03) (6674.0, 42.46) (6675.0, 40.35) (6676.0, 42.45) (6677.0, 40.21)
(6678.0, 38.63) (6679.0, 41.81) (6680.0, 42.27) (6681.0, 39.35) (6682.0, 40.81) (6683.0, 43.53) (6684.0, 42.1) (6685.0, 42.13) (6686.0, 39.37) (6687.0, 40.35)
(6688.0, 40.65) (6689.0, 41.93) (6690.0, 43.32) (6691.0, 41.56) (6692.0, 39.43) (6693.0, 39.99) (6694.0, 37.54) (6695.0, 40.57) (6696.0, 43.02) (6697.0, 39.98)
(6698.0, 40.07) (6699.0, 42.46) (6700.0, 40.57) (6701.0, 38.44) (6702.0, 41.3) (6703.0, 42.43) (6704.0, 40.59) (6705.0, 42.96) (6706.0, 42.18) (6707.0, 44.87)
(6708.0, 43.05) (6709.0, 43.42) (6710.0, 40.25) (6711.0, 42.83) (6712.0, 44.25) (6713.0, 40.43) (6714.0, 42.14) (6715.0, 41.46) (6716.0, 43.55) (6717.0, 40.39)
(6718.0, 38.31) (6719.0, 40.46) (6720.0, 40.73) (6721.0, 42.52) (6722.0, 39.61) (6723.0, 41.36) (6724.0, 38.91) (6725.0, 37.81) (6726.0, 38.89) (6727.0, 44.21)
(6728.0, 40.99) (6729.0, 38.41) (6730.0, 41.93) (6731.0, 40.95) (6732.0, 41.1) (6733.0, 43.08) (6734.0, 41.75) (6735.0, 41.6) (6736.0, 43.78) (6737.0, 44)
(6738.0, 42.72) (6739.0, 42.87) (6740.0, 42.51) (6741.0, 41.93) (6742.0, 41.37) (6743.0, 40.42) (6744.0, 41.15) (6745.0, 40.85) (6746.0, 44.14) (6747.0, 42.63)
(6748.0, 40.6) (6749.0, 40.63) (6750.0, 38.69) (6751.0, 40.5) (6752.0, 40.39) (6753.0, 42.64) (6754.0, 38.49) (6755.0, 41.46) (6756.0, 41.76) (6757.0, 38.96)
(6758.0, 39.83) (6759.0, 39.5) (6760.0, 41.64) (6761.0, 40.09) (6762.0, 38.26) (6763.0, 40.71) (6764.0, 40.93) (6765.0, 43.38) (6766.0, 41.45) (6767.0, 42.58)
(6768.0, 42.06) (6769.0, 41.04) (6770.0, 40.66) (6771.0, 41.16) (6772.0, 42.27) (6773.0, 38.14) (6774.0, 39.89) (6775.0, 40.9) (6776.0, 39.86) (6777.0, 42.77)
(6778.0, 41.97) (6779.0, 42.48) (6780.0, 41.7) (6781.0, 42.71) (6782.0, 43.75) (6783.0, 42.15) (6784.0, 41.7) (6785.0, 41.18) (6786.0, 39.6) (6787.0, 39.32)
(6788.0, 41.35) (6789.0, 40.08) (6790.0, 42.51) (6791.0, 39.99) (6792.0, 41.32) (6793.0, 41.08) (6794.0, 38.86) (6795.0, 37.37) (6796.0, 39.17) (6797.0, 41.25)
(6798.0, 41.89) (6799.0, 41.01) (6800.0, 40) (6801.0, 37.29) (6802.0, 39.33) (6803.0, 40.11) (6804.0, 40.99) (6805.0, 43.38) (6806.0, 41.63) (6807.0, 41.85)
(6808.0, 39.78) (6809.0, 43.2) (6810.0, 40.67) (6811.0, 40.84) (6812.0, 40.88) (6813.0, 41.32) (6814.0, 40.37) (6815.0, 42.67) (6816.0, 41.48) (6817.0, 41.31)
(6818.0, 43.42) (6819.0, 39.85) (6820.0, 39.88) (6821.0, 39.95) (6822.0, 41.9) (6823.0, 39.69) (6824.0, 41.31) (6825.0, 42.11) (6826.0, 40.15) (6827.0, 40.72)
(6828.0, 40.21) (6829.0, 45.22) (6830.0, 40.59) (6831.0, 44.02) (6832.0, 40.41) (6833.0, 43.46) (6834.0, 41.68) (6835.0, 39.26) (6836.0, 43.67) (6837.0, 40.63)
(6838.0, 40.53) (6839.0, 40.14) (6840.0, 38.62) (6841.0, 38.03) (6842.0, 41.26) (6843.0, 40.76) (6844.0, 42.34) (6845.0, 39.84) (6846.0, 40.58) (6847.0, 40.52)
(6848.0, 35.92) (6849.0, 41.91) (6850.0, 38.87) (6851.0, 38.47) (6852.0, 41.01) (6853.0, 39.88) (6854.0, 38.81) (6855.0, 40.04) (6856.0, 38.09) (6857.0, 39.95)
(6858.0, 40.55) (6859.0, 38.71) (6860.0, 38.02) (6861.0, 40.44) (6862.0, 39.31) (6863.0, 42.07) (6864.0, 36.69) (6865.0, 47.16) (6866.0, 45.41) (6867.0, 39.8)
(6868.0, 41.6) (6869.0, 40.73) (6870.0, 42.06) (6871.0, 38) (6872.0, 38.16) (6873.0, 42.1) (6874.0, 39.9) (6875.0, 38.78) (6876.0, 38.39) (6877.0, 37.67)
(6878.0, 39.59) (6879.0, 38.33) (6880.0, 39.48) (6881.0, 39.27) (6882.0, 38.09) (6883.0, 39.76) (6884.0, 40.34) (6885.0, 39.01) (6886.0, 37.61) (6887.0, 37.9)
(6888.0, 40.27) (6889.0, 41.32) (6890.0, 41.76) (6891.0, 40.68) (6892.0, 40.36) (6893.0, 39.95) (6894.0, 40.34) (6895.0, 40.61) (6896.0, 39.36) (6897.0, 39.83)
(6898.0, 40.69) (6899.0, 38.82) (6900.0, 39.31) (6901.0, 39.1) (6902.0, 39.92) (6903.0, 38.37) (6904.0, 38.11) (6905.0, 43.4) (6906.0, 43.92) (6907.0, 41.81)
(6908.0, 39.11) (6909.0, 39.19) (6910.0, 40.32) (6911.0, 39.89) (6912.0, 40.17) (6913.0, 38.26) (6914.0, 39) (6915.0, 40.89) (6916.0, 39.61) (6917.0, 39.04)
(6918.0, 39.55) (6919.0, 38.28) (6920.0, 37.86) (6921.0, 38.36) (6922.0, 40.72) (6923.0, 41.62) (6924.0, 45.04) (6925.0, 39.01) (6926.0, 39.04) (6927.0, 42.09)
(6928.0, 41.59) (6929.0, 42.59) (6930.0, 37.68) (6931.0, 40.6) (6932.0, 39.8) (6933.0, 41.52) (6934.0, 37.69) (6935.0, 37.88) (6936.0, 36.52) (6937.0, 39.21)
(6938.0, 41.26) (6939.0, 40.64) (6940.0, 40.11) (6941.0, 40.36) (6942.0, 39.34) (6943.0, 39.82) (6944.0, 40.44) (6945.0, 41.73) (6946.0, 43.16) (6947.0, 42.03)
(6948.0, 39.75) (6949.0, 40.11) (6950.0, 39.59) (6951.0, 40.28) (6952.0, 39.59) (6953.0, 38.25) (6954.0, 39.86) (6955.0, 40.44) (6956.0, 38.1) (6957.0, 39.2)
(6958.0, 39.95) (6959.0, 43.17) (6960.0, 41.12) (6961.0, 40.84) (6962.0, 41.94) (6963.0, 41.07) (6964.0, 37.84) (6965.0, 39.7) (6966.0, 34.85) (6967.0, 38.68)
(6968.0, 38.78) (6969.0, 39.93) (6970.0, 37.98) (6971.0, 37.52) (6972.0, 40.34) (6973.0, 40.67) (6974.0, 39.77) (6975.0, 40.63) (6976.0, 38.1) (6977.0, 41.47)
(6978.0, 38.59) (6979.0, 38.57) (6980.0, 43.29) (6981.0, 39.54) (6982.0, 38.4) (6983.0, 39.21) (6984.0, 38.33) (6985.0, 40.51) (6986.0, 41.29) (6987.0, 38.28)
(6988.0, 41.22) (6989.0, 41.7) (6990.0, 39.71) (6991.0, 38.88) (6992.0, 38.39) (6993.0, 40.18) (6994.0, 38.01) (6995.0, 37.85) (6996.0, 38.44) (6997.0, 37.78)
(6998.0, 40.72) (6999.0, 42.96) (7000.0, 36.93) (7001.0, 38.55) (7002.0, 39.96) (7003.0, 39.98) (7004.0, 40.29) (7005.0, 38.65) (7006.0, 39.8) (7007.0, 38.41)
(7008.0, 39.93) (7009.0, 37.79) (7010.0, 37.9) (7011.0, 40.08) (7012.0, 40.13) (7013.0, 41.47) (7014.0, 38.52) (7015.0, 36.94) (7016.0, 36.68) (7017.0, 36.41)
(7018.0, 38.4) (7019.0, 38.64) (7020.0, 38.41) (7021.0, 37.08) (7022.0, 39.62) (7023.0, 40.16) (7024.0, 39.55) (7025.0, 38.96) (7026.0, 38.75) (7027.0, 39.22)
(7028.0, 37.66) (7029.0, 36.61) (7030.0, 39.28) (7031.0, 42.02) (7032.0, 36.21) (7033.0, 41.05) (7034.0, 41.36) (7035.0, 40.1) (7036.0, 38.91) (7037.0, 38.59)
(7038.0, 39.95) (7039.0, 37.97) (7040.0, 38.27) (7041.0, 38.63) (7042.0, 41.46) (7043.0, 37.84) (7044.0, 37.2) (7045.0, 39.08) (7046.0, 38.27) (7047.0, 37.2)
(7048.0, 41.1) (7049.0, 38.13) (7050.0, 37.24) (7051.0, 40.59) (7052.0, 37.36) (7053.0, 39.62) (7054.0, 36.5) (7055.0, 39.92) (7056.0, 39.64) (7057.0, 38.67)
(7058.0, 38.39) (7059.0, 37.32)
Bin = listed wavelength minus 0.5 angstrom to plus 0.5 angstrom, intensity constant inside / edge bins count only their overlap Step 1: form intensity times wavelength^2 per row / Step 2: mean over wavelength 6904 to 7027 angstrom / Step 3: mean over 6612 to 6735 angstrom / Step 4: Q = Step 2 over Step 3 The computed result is 1.0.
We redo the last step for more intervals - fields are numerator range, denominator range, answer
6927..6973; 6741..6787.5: 1.03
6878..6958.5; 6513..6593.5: 1.07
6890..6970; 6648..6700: 1.04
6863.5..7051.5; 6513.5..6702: 1.05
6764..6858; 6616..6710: 1.02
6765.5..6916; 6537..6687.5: 1.04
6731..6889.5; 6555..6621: 1.06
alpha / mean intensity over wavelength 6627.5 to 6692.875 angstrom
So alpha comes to 42.1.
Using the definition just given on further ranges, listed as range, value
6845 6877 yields 40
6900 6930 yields 40.1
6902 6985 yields 39.9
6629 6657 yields 42.4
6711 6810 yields 41.1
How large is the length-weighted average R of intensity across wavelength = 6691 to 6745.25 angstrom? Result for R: 41.3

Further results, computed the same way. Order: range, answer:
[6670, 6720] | 41.4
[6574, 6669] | 42.4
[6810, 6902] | 40.3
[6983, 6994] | 39.7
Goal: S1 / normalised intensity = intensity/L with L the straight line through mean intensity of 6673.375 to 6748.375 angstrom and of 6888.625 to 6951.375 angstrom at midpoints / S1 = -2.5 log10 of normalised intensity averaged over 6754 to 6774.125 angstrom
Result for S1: 0.01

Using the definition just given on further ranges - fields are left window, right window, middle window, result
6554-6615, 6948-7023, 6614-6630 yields -0.04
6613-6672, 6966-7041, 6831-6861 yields 0.01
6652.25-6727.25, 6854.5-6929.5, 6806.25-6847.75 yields -0.02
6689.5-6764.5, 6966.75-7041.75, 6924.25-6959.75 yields -0.01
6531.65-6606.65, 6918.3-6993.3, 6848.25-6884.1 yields 0.01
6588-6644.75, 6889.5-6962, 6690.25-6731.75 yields 0.02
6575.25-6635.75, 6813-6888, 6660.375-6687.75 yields 0.00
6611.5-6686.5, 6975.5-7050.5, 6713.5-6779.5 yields 0.01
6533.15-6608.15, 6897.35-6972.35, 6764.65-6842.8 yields -0.02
